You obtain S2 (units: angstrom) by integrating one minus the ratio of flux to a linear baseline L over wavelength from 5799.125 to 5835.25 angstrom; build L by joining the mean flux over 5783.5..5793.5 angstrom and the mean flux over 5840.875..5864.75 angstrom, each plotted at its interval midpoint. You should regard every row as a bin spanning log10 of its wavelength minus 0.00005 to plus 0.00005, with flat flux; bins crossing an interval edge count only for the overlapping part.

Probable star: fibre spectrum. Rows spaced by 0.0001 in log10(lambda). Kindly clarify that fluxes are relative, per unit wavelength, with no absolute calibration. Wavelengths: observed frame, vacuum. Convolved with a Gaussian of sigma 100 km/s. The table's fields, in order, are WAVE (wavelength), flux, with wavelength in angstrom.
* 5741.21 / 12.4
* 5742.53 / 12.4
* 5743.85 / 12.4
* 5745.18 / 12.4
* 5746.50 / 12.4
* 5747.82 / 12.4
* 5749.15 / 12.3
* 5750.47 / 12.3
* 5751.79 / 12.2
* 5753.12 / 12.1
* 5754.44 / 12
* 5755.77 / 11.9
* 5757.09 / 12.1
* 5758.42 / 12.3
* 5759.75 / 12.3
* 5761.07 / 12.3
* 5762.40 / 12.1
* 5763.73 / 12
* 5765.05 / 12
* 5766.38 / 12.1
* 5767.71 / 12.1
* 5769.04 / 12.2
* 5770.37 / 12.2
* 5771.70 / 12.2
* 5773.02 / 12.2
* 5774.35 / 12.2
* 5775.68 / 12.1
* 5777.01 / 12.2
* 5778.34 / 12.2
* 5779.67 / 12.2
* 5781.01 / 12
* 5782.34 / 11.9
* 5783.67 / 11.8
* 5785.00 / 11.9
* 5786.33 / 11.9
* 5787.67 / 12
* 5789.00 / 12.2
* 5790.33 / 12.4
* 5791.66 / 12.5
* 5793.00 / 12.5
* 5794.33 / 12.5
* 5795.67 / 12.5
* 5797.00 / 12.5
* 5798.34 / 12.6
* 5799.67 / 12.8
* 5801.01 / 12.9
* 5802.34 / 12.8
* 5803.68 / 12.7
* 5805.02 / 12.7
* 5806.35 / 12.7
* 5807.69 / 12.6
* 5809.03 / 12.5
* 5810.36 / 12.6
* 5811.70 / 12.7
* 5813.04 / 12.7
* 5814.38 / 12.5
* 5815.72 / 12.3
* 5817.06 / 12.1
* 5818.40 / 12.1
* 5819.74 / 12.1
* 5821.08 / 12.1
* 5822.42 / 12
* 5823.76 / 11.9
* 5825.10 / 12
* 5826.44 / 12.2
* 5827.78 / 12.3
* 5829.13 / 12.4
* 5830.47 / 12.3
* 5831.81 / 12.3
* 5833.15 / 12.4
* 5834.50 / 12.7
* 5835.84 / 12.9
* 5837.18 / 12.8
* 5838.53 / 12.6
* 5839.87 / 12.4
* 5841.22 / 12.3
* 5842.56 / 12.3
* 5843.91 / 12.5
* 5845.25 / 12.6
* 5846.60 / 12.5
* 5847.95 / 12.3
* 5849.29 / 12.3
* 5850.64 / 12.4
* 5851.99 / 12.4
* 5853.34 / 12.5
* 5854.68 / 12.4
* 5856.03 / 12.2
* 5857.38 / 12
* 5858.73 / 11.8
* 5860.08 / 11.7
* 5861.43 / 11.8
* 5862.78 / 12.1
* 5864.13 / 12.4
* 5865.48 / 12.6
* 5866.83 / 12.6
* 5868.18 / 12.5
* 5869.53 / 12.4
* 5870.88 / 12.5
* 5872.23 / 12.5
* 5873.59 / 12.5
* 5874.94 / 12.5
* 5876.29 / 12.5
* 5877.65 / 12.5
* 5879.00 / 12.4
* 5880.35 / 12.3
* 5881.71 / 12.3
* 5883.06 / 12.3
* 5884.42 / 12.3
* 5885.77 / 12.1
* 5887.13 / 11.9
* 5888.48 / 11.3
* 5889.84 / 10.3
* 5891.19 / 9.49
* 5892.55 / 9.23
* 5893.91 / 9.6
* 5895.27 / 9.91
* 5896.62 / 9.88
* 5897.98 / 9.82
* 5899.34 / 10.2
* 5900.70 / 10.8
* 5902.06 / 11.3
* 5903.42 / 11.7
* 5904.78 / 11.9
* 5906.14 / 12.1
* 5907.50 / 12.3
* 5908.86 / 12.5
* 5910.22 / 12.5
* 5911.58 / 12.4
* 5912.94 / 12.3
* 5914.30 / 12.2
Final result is -0.66 angstrom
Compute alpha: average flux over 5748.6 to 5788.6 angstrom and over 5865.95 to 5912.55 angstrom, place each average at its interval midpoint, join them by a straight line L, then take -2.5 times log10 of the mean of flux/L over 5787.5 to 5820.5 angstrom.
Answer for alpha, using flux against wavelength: -0.05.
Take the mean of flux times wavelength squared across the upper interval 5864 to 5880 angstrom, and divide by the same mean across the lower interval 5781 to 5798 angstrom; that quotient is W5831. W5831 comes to 1.05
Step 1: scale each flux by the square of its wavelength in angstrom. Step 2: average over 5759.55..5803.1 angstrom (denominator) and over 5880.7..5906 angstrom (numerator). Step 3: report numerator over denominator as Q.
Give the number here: 0.93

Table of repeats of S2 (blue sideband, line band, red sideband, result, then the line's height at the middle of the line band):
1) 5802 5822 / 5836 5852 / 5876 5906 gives -0.7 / 11.9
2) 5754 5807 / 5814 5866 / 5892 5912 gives -2.7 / 11.7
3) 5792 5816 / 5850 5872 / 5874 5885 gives 0.3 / 12.4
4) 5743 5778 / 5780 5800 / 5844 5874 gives 0.0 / 12.2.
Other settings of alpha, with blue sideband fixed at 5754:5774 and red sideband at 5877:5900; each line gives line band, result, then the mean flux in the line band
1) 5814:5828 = -0.046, 12.1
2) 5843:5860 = -0.085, 12.3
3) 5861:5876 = -0.110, 12.4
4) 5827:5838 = -0.088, 12.5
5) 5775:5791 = -0.009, 12.1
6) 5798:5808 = -0.083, 12.7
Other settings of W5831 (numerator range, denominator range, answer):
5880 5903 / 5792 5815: 0.89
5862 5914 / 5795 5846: 0.96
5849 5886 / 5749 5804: 1.04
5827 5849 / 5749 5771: 1.06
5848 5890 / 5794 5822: 1.00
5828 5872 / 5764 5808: 1.03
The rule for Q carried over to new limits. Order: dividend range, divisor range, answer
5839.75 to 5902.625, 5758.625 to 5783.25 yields 1.01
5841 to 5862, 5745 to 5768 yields 1.04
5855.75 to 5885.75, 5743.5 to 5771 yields 1.05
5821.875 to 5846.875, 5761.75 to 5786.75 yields 1.05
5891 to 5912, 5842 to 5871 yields 0.91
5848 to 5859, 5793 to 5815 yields 0.99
